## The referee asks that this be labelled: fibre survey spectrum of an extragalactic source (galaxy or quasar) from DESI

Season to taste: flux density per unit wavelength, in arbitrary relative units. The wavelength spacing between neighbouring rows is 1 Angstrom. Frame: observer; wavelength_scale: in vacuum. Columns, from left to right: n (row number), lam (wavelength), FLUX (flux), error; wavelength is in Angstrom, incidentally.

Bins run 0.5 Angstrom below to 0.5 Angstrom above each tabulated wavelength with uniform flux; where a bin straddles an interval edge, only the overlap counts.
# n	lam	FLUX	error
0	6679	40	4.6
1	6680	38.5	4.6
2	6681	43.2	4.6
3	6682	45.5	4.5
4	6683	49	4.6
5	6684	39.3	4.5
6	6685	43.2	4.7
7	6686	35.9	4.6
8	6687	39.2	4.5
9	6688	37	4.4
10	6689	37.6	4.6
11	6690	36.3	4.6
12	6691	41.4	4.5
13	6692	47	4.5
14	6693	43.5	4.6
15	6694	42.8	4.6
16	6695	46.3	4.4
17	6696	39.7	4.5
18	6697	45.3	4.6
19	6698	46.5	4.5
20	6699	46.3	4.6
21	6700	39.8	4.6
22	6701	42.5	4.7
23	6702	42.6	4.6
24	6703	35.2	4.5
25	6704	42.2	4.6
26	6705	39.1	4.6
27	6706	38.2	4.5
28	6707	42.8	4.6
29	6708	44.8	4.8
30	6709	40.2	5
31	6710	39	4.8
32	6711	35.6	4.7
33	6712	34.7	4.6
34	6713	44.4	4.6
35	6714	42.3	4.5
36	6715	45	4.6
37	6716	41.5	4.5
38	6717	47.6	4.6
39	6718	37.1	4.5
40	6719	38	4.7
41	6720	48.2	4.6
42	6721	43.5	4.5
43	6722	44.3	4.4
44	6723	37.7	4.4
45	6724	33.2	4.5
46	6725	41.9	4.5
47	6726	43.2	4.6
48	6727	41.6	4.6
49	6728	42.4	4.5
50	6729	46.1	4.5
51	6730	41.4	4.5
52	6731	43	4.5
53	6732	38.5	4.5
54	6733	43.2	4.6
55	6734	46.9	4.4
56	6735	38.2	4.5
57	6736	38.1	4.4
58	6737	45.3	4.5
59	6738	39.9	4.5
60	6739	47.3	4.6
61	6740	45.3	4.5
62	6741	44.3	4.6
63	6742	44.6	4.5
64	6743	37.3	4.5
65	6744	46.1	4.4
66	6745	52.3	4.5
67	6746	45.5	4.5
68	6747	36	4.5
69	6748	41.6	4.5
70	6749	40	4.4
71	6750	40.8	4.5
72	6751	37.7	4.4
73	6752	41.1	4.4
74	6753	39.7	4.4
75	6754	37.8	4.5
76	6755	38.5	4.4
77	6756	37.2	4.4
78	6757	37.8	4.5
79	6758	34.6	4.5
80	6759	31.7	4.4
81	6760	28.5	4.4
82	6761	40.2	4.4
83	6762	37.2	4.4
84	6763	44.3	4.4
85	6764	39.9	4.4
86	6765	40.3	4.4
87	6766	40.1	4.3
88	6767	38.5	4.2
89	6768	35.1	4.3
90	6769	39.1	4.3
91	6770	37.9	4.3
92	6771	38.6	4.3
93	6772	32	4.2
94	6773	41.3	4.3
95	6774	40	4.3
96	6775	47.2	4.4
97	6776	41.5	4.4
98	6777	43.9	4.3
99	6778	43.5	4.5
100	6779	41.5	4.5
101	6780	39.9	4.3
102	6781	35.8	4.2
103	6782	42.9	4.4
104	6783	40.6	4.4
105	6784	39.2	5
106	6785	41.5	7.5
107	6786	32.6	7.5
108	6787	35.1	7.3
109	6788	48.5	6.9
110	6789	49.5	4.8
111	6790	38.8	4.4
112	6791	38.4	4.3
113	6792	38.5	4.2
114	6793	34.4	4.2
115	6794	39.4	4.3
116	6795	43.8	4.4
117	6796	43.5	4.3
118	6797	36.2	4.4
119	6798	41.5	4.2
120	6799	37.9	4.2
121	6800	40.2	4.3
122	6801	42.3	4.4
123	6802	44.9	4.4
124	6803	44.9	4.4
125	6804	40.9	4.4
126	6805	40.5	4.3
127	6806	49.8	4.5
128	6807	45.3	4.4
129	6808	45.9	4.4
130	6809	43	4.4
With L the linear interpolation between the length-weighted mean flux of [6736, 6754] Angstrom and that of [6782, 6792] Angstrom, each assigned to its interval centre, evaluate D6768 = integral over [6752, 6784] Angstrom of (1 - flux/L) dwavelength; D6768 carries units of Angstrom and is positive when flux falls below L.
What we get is 1.8 Angstrom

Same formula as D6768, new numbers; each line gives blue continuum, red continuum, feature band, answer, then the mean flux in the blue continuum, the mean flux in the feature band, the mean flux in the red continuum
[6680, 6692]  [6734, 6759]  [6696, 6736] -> -0.6 Angstrom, 40.9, 41.6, 41.1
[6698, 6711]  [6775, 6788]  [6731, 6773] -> 0.7 Angstrom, 41.1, 40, 40.4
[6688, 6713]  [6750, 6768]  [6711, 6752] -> -2.7 Angstrom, 41.2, 42.1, 37.9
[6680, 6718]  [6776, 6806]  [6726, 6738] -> -0.2 Angstrom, 41.6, 42.2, 40.9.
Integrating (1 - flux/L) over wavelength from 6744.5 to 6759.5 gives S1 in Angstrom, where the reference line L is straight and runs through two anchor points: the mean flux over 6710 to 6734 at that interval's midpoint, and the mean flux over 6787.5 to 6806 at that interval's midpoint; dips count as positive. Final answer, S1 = 0.7 Angstrom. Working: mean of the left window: 41.6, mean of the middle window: 39.5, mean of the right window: 41.6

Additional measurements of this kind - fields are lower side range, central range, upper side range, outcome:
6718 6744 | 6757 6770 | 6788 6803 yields 1.28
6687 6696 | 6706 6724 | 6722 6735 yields 0.09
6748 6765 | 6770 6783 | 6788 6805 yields -0.30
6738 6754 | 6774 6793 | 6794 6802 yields 0.23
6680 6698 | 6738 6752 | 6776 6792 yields -0.54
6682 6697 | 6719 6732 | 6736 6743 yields 0.32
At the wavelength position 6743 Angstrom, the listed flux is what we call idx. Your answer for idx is 37.3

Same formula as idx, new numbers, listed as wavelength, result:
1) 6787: 35.1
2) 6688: 37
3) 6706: 38.2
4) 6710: 39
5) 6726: 43.2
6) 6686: 35.9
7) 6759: 31.7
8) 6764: 39.9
